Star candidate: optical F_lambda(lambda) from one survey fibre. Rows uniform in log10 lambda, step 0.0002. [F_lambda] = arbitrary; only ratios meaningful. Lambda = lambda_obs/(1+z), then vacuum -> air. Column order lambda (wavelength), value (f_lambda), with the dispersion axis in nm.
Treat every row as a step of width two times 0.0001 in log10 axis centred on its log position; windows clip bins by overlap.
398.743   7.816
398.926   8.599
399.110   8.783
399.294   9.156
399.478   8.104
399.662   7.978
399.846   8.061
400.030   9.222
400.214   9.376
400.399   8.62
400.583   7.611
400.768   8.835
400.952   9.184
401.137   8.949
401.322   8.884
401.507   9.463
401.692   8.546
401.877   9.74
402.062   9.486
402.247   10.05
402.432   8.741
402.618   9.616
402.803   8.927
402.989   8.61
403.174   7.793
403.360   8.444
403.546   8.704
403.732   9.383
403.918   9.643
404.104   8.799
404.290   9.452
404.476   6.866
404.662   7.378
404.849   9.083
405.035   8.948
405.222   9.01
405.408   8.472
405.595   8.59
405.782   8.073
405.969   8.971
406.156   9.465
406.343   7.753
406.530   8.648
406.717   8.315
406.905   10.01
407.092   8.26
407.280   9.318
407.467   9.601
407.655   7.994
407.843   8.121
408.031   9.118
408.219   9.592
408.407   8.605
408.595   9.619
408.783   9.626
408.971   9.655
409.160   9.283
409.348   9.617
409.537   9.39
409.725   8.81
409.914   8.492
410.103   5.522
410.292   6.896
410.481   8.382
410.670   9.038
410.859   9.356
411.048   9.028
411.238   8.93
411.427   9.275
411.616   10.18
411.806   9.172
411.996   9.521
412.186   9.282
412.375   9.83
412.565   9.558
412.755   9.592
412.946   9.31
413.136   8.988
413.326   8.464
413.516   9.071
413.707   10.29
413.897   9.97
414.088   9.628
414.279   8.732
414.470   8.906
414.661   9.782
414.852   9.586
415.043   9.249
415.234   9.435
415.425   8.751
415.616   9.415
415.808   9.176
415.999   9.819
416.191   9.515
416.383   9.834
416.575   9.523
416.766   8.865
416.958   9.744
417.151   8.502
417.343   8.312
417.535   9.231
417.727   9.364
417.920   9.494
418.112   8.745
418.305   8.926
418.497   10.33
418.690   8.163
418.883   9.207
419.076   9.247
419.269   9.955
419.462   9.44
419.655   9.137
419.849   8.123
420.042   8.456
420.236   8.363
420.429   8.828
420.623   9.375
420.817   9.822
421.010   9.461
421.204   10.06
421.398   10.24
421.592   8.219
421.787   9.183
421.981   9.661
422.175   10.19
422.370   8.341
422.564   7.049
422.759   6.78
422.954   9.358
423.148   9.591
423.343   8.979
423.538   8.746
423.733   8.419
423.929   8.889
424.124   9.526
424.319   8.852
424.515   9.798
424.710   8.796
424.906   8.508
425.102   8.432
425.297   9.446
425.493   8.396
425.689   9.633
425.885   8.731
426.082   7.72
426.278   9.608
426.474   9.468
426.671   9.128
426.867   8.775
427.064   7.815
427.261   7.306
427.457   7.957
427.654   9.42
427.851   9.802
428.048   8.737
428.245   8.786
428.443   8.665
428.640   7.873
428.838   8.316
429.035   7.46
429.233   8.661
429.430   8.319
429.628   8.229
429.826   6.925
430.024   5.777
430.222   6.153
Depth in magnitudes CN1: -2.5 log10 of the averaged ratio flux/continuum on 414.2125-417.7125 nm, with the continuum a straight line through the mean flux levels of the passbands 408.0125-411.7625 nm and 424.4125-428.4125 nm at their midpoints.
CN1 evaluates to -0.04 mag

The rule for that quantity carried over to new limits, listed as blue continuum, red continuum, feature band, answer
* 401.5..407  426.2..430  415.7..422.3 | -0.08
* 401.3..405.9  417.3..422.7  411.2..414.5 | -0.05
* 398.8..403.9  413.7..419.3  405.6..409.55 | 0.01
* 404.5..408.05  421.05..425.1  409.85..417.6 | -0.04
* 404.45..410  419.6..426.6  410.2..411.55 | 0.02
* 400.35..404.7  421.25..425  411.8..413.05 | -0.07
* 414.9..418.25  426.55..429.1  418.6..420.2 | 0.01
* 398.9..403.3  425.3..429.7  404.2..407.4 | 0.02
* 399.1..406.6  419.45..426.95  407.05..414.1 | -0.03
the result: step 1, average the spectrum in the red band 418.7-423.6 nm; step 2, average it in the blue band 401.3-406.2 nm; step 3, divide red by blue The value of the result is 1.02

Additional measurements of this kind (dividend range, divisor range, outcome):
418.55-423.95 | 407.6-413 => 1.00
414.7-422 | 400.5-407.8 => 1.05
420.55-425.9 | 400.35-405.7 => 1.02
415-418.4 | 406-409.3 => 1.02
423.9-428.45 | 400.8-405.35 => 0.99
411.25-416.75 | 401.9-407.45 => 1.07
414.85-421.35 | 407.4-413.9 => 1.02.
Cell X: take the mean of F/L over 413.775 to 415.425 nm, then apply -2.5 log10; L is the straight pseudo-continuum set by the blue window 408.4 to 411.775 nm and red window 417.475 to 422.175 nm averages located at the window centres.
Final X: -0.040 mag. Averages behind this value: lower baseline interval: 8.89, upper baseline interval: 9.23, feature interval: 9.39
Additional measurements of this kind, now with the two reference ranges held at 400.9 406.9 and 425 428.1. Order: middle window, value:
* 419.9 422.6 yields -0.04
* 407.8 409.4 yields -0.06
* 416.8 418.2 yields -0.03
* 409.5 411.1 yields 0.07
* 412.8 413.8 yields -0.05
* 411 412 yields -0.06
